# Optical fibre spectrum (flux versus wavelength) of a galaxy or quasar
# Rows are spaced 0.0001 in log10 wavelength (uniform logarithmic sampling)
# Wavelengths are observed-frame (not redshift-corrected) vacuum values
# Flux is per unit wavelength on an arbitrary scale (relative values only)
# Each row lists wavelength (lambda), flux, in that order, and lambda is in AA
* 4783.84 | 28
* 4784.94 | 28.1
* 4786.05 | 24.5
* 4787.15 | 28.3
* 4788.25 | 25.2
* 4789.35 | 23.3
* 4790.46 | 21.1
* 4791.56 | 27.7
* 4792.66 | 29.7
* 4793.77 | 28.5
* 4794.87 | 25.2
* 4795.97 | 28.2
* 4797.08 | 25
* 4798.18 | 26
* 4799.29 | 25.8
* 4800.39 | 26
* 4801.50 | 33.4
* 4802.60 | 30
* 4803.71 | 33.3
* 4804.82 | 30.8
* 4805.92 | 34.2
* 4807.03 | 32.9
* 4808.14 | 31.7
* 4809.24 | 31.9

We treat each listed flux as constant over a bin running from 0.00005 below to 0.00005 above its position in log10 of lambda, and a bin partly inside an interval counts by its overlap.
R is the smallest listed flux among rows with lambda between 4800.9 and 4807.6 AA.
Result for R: 30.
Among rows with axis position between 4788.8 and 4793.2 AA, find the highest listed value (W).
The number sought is 29.7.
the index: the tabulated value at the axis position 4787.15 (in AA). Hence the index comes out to 28.3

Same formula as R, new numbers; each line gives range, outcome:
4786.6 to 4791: 21.1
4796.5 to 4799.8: 25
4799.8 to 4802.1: 26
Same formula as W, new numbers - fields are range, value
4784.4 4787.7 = 28.3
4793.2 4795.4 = 28.5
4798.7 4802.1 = 33.4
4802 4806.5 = 34.2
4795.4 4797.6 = 28.2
